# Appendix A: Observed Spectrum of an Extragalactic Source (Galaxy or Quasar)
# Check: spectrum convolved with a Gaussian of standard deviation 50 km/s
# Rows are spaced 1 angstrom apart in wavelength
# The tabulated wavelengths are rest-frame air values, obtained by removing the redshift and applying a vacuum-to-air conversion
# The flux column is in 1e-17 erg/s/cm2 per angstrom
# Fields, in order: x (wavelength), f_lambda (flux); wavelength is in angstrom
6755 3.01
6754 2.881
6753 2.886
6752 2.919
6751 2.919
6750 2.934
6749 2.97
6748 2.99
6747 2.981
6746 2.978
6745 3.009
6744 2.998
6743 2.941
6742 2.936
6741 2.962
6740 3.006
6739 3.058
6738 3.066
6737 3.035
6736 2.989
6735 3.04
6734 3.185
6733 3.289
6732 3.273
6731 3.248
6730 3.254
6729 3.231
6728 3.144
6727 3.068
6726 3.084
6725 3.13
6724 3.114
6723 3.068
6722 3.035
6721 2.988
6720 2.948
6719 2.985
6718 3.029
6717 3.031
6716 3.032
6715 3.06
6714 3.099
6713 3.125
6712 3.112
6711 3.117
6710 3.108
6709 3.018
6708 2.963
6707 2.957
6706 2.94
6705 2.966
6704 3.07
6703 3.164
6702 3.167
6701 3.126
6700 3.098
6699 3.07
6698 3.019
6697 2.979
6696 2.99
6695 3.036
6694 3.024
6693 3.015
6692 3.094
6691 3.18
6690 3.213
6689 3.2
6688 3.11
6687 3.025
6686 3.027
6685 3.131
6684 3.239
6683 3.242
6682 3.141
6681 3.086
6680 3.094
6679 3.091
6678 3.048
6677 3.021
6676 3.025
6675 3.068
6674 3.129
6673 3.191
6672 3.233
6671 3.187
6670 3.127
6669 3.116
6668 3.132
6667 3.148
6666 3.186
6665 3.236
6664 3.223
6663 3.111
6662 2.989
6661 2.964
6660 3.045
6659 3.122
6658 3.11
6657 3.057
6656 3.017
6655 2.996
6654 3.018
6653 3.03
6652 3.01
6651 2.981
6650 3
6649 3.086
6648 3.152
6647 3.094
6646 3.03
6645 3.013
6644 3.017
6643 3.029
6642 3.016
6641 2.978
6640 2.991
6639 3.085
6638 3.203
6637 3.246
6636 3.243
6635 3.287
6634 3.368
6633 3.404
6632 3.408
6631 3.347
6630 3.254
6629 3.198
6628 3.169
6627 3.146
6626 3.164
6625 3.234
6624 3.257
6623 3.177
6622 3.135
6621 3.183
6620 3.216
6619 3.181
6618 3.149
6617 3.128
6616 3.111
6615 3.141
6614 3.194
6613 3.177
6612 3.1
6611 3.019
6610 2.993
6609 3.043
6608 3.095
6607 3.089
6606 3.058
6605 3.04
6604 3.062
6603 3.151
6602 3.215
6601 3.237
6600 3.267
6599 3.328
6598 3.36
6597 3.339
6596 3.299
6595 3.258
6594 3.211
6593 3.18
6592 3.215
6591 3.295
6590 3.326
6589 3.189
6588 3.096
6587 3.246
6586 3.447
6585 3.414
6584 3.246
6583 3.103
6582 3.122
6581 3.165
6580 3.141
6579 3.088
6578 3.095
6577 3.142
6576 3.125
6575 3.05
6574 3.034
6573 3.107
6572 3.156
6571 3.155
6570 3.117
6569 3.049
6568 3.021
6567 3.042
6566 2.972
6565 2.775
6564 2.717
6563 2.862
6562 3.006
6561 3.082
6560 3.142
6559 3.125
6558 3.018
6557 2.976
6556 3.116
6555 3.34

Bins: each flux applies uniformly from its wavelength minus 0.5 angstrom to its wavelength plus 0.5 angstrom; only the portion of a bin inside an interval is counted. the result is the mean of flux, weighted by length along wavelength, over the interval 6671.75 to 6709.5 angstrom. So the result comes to 3.08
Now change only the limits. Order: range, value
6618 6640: 3.23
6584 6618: 3.19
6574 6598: 3.21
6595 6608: 3.2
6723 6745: 3.09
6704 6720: 3.03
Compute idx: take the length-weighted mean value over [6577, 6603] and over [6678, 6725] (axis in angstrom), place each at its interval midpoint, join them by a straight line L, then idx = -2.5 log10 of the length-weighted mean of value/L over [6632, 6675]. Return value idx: 0.01 mag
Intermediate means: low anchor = 3.23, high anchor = 3.07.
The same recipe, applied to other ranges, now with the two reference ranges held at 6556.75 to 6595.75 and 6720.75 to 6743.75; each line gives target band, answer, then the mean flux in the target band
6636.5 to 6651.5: 0.016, 3.06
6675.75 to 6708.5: 0.008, 3.08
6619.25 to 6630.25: -0.028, 3.19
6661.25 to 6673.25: -0.017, 3.15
